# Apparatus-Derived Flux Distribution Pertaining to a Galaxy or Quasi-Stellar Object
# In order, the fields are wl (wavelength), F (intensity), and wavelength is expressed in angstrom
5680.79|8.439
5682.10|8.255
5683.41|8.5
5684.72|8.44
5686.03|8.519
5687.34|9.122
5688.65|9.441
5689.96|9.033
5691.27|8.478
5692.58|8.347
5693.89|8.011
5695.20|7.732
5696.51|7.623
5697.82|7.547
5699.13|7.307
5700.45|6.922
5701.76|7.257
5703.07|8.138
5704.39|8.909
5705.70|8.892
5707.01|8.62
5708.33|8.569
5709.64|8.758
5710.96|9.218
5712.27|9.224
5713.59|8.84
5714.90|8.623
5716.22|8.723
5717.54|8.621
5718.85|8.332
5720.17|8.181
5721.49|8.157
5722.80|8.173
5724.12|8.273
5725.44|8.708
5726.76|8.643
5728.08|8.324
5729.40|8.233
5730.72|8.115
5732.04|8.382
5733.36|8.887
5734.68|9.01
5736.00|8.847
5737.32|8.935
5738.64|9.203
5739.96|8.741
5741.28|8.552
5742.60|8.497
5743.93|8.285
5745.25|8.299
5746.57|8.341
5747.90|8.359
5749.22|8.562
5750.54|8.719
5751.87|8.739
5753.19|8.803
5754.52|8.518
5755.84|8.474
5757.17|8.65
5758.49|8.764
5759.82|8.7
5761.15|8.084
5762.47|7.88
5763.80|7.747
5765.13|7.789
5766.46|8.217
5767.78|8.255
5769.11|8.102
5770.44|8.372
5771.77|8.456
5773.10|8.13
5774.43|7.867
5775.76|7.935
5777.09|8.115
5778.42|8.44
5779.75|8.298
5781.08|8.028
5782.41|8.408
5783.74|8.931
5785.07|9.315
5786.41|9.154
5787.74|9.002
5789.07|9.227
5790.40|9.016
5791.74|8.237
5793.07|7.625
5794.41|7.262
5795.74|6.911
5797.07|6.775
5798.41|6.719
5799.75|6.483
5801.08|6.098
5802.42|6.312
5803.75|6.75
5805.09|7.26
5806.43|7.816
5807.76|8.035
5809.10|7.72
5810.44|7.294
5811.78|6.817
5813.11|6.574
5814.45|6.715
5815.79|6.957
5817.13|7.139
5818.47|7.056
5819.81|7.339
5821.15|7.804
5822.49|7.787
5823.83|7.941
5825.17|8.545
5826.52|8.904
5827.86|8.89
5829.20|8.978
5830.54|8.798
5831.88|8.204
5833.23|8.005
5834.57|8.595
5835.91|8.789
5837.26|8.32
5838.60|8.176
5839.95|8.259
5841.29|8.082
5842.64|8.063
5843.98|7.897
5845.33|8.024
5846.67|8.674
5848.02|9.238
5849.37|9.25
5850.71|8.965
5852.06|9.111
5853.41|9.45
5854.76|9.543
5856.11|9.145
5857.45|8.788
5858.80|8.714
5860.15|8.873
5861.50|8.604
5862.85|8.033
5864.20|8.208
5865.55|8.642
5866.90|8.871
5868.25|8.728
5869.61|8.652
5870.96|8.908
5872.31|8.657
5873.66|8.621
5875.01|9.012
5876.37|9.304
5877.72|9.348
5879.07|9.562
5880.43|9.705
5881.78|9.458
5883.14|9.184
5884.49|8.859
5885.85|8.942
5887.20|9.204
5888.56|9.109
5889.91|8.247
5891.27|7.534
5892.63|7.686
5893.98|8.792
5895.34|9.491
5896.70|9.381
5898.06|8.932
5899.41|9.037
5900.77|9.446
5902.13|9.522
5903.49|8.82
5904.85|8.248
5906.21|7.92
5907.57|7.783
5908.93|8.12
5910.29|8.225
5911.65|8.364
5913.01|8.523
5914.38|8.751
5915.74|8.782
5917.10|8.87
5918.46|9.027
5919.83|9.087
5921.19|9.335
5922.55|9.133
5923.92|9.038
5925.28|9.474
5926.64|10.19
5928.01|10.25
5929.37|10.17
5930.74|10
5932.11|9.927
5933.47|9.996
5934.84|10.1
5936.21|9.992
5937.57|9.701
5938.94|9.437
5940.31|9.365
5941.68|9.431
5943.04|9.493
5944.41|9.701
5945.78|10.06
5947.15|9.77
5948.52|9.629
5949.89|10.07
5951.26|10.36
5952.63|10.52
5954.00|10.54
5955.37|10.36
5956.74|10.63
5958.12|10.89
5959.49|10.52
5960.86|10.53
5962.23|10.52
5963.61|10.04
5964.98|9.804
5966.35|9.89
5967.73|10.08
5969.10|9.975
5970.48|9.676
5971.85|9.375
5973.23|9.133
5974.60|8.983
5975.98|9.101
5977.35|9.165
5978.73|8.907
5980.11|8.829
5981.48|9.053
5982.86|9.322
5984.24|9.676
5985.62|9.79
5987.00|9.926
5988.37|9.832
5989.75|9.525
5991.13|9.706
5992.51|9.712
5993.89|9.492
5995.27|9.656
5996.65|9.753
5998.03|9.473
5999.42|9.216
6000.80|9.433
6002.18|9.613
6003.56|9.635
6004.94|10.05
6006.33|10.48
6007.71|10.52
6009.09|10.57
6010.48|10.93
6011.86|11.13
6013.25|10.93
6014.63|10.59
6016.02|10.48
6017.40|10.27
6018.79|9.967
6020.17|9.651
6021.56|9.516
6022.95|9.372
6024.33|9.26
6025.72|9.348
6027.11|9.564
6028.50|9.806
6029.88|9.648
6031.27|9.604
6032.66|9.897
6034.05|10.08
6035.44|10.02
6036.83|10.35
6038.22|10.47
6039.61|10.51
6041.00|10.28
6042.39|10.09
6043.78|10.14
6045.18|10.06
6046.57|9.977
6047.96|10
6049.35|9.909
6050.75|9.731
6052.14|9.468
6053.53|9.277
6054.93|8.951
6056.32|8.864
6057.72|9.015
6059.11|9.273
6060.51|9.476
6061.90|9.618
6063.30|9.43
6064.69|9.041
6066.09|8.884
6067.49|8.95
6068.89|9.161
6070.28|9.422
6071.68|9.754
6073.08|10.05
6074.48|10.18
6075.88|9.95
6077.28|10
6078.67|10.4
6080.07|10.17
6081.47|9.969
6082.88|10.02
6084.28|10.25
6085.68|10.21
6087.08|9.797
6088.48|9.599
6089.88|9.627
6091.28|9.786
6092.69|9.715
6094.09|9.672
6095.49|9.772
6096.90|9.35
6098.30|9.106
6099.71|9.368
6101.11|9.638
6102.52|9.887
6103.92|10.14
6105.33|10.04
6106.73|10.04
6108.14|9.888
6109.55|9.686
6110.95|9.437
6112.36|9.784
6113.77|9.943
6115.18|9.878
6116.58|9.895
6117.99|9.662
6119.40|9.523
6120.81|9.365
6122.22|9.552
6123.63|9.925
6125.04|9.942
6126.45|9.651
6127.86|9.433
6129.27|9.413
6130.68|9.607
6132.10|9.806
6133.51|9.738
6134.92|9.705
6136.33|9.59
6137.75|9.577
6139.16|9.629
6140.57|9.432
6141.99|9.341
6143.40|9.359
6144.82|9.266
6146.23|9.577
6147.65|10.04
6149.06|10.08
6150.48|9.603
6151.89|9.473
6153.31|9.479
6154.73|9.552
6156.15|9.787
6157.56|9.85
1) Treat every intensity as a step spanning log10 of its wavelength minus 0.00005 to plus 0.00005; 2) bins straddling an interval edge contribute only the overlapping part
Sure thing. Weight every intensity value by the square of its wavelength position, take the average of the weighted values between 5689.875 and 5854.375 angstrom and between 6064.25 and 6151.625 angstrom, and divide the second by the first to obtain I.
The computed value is 1.32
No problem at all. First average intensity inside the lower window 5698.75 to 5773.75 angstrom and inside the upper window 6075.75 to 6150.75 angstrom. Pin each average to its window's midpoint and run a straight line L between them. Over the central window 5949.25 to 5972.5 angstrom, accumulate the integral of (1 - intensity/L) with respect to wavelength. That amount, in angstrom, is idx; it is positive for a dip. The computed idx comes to -2.6 angstrom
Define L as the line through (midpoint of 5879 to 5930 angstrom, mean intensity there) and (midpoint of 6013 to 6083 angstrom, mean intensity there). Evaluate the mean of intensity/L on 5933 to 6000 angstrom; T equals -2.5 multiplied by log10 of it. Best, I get -0.05 mag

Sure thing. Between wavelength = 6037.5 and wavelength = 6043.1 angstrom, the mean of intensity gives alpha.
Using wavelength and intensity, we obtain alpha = 10.3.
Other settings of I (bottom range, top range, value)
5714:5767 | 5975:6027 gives 1.26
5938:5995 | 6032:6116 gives 1.03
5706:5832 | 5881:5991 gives 1.22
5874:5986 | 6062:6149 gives 1.09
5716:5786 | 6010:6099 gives 1.29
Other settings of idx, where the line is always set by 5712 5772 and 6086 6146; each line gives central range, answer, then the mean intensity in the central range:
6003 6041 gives -3.0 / 10.1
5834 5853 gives 0.6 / 8.54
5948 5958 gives -1.3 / 10.3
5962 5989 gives -0.9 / 9.54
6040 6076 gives -0.4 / 9.58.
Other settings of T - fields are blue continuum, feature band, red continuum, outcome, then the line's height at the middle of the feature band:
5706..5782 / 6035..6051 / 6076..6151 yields -0.07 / 9.49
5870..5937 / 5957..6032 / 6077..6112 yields -0.04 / 9.42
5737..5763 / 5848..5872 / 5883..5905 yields -0.01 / 8.79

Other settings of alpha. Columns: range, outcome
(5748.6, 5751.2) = 8.65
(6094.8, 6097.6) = 9.55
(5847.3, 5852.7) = 9.13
